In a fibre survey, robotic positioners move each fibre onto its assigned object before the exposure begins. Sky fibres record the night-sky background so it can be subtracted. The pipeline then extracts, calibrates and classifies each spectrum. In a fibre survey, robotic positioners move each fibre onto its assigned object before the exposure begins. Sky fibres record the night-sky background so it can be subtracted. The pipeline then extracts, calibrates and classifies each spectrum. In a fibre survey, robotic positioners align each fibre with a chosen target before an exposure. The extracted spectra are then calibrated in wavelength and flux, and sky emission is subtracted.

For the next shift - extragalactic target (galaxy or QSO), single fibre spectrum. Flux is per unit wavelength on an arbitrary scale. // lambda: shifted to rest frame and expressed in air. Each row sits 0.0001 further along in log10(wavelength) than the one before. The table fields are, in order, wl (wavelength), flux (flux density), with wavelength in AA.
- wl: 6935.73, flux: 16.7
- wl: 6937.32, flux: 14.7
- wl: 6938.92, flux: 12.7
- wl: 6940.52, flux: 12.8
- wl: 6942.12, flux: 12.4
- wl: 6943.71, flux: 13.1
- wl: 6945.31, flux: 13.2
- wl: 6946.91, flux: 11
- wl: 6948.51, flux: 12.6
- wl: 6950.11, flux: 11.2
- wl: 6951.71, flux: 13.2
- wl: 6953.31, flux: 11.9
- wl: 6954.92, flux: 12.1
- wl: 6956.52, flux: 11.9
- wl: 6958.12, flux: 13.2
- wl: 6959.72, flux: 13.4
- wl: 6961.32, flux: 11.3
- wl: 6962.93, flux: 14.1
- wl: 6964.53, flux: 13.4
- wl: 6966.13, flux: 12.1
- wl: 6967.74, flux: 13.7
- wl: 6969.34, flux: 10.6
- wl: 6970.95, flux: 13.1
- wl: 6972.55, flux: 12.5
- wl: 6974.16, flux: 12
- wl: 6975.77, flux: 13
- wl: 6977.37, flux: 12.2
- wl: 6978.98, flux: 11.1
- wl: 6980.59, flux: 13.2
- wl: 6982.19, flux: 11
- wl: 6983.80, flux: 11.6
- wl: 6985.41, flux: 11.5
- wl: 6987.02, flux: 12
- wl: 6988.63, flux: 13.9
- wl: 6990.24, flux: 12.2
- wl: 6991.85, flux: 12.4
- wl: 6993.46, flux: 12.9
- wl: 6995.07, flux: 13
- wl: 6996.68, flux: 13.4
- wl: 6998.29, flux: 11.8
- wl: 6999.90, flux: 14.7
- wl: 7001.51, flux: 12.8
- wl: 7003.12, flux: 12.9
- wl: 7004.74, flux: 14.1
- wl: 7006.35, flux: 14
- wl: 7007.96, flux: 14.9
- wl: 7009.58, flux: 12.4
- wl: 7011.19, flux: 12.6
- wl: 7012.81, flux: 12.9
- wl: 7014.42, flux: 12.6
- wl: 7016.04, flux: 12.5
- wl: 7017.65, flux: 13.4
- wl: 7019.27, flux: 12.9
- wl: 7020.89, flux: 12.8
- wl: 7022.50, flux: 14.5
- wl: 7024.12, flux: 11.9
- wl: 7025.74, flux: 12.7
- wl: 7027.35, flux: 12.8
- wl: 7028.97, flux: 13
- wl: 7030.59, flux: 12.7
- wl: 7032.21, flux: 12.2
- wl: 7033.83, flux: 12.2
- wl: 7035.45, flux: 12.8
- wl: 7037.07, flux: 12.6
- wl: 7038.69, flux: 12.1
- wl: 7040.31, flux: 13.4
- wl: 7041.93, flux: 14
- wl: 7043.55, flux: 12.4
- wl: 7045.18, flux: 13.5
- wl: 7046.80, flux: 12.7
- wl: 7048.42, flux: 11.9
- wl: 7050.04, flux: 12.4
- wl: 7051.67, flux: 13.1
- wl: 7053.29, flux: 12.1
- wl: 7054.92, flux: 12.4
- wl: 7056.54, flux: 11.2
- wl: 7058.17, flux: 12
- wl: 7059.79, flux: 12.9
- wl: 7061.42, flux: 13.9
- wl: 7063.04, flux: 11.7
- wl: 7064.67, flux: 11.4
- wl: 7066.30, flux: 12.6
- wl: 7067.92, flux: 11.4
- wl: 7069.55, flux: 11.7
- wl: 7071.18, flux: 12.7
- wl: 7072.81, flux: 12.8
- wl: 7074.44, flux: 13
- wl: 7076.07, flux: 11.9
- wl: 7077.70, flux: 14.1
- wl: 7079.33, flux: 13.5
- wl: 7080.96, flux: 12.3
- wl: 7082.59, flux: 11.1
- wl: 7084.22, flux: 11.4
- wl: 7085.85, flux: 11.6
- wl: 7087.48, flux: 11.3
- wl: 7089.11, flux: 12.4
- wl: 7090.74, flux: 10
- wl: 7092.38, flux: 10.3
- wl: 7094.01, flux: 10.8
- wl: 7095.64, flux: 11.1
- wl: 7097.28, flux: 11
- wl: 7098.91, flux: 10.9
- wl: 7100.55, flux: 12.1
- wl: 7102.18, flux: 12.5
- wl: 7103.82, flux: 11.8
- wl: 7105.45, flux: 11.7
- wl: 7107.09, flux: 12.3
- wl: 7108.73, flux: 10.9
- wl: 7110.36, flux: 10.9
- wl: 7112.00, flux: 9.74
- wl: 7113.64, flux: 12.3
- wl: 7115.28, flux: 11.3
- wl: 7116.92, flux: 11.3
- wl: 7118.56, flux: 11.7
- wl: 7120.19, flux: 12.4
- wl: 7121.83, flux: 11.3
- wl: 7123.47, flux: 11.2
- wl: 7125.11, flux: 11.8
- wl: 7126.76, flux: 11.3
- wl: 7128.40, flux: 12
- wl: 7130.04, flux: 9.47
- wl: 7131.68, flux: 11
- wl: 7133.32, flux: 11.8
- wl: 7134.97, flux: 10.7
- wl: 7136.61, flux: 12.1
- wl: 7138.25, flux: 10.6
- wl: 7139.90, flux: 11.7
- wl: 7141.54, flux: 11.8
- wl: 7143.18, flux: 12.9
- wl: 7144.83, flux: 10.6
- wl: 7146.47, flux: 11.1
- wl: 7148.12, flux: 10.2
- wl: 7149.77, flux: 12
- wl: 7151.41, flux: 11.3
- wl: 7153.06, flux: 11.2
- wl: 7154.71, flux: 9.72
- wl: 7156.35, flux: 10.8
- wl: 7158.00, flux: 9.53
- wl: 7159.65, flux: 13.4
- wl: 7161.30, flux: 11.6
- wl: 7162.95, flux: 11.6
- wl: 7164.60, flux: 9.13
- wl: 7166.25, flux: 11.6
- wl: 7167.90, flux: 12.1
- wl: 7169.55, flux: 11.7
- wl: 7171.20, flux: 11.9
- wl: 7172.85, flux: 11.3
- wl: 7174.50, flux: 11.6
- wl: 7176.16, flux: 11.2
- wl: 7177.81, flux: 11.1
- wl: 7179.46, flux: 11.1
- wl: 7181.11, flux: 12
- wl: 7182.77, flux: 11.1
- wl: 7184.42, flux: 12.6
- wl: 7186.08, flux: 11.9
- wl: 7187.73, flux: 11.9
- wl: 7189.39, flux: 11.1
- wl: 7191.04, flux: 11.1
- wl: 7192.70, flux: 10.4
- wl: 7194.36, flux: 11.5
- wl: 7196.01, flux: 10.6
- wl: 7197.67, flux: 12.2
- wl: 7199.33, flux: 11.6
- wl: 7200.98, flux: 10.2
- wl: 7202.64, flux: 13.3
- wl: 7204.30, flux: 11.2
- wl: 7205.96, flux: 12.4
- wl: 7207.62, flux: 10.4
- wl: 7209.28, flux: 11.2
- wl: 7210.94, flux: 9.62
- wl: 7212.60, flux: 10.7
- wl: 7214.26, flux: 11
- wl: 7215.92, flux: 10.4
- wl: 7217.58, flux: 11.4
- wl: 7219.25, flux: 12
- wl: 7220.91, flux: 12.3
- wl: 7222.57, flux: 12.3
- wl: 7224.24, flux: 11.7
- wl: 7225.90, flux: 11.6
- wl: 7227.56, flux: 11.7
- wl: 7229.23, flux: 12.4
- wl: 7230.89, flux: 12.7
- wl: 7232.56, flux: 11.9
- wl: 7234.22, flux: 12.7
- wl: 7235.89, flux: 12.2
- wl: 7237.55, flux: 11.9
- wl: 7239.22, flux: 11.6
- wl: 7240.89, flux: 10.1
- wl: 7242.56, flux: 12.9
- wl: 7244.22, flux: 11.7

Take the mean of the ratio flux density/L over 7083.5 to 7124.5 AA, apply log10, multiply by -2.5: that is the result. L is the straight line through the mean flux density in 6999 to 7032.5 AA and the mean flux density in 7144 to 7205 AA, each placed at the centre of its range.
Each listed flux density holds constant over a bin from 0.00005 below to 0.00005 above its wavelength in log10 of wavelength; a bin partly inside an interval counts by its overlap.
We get 0.07 mag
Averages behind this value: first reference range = 13.1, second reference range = 11.3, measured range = 11.4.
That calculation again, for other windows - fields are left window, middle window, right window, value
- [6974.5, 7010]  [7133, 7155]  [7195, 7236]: 0.06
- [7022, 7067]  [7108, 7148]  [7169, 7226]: 0.06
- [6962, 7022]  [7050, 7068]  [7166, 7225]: 0.00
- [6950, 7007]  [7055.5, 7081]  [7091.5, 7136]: -0.06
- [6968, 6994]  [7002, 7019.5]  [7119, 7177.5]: -0.10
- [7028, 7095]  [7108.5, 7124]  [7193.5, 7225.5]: 0.06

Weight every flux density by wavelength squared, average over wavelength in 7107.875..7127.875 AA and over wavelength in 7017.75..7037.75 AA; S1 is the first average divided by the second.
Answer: 0.91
